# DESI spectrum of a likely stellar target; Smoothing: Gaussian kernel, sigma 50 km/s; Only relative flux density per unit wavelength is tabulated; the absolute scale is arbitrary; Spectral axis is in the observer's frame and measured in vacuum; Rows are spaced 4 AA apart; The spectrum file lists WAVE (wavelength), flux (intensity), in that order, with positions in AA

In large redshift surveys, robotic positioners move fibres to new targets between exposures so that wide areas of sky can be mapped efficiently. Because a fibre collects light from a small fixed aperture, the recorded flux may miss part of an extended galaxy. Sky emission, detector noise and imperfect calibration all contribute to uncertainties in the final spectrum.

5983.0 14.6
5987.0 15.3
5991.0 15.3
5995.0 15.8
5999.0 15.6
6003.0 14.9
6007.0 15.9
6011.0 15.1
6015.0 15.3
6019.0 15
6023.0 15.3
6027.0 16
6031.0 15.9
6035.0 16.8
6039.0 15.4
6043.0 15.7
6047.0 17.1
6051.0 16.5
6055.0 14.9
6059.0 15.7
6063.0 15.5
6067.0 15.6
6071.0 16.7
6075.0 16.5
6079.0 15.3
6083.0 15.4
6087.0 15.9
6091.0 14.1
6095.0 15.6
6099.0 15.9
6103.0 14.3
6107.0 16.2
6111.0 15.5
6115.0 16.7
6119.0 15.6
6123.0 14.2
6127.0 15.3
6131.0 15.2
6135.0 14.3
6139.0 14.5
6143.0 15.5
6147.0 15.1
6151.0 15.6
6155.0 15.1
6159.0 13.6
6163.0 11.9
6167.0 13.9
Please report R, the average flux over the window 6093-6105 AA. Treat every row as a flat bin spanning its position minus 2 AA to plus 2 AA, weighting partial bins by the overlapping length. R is 15.3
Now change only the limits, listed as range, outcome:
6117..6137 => 14.9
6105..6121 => 16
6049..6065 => 15.7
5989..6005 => 15.4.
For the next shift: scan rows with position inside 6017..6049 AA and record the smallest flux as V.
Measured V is 15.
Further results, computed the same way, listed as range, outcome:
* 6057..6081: 15.3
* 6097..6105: 14.3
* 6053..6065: 14.9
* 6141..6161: 13.6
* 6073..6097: 14.1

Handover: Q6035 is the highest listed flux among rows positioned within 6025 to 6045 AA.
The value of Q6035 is 16.8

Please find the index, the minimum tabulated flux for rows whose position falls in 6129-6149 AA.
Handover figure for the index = 14.3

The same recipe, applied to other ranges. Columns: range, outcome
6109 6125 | 14.2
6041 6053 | 15.7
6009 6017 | 15.1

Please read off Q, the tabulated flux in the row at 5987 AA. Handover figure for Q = 15.3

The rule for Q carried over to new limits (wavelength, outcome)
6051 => 16.5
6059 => 15.7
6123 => 14.2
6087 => 15.9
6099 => 15.9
